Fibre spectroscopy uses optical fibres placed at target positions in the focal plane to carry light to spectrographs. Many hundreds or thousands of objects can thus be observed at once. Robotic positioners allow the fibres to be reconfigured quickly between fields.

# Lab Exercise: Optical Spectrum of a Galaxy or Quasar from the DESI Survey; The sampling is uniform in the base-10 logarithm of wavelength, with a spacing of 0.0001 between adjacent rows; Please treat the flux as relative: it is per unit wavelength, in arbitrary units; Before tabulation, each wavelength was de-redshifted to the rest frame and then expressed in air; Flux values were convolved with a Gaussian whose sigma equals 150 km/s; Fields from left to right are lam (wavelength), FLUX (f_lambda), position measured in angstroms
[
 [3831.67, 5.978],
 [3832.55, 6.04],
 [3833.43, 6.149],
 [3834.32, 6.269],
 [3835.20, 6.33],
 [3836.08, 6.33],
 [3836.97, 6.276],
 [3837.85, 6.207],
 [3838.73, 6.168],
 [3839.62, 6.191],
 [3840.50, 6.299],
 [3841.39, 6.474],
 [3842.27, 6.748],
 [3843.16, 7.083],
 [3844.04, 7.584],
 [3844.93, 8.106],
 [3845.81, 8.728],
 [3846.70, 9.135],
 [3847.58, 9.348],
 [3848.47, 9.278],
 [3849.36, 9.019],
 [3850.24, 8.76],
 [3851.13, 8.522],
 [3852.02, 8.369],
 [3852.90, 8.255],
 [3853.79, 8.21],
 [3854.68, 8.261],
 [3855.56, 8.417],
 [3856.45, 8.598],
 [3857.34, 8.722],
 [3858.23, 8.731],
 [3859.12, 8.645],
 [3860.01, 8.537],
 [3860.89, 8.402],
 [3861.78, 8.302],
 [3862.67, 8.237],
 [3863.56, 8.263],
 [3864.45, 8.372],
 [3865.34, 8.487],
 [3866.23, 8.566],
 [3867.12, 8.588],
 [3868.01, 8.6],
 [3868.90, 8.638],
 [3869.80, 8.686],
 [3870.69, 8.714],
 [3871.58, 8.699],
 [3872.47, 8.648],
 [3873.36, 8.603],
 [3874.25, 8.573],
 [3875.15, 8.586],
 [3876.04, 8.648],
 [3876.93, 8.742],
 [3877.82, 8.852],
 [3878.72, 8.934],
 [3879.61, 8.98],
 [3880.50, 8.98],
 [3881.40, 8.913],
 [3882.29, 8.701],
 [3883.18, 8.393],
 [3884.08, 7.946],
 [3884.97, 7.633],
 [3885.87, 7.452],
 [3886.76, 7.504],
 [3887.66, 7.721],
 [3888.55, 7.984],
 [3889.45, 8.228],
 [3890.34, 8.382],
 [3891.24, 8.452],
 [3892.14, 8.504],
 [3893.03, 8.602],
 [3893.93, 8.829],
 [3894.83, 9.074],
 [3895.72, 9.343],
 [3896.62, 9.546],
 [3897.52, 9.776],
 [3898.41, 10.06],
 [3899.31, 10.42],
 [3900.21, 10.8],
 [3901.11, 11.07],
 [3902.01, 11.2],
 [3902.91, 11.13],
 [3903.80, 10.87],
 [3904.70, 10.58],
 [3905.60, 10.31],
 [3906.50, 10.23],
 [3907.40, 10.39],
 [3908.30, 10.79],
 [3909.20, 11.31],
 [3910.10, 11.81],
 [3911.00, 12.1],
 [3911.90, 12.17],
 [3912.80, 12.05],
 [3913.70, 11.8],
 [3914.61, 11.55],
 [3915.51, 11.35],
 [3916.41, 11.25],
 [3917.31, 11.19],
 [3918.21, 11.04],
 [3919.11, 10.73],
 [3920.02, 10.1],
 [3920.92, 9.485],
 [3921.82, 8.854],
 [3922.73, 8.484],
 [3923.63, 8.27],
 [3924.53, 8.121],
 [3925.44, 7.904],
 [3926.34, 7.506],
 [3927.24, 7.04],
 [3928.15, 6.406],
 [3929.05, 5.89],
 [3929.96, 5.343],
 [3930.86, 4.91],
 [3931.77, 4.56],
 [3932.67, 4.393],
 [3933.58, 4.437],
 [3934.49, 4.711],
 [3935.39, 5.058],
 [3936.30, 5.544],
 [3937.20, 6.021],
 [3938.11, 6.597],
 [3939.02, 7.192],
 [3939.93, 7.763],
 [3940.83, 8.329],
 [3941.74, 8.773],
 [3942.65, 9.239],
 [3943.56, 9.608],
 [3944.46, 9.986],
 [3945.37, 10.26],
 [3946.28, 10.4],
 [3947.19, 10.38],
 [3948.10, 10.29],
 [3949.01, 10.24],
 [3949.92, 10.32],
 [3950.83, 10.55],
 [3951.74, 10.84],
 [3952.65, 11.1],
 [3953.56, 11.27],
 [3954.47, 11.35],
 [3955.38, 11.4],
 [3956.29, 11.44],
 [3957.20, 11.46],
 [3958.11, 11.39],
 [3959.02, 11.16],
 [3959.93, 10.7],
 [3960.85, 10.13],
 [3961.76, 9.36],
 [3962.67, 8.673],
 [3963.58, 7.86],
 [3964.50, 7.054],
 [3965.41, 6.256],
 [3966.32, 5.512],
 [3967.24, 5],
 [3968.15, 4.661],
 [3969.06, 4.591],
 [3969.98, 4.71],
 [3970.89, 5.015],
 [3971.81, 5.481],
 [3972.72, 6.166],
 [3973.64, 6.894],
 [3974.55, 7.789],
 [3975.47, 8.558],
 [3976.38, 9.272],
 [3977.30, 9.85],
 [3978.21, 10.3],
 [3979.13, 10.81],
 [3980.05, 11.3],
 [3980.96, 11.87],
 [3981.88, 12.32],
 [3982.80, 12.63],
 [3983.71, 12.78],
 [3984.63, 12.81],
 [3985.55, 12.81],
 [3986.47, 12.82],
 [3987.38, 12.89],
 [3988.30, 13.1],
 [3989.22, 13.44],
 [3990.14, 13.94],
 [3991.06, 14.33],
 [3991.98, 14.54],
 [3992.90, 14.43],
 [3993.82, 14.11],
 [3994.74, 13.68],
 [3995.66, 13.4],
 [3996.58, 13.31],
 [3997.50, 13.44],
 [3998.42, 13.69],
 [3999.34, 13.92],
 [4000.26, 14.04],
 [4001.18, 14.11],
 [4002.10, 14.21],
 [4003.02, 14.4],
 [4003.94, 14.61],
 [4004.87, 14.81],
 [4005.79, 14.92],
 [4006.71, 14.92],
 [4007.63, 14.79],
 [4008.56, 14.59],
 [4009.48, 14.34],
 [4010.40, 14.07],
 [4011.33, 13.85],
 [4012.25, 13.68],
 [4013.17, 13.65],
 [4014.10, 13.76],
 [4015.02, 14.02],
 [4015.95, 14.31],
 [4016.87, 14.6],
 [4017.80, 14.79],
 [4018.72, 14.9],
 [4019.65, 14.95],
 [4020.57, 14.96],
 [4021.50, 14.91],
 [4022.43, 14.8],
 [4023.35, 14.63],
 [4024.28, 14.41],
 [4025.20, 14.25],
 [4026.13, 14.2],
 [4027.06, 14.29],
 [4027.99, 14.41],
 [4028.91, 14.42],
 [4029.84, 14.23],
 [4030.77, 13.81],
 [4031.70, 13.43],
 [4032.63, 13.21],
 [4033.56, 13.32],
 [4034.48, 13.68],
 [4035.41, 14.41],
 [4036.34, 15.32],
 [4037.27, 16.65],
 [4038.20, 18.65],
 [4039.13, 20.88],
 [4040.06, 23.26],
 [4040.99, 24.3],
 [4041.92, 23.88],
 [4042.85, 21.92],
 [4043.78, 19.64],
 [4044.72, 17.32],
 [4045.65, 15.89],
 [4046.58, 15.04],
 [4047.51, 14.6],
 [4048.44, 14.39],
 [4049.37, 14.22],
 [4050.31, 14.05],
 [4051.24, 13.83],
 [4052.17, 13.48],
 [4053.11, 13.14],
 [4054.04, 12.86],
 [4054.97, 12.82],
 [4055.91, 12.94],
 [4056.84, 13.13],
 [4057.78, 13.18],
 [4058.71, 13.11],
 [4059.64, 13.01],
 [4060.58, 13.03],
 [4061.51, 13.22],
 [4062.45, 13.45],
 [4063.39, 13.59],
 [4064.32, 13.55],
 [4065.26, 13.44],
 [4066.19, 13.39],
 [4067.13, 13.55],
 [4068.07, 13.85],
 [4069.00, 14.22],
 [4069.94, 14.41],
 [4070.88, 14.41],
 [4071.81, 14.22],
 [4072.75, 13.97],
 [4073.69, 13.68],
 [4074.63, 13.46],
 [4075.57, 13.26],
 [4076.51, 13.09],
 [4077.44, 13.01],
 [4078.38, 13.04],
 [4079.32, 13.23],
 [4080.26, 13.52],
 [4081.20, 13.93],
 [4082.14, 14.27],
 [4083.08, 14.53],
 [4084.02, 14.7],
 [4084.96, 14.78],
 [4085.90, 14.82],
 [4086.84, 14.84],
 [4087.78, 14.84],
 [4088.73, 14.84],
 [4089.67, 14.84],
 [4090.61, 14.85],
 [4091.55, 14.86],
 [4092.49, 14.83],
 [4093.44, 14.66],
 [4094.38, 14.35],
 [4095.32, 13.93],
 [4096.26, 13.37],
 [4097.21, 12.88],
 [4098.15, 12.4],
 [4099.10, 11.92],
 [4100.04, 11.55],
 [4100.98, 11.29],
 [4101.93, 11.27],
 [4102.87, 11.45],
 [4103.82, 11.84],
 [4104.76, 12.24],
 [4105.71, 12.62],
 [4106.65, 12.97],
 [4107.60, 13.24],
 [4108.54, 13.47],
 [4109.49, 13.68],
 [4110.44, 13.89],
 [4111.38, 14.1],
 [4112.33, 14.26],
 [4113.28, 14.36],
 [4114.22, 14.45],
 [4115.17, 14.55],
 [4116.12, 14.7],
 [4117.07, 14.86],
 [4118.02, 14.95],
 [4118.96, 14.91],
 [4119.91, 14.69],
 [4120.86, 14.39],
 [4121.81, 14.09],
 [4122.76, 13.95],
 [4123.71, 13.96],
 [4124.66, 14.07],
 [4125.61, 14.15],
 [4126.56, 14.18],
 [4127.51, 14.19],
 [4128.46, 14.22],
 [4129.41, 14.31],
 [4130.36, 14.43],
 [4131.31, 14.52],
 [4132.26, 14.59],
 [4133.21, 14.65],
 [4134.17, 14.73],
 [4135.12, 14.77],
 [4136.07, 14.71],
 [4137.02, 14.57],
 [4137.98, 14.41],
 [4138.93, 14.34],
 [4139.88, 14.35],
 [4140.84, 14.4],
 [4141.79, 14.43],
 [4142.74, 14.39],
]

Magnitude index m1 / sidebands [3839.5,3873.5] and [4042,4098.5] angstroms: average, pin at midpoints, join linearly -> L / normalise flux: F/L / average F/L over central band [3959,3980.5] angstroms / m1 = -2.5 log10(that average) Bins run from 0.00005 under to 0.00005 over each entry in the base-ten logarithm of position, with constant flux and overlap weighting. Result 0.43 mag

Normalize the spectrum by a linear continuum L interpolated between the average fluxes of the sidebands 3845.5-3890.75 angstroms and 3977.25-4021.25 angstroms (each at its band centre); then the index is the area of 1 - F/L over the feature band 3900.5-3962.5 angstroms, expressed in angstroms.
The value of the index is 8.7 angstroms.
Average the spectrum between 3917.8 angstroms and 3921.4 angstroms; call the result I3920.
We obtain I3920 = 10.3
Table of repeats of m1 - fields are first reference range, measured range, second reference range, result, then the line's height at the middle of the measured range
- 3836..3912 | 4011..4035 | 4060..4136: -0.17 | 12.2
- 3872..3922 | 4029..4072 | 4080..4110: -0.19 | 12.7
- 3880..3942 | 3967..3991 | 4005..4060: 0.26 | 12.4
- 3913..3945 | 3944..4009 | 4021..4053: 0.05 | 11.5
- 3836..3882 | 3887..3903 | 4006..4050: 0.06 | 9.81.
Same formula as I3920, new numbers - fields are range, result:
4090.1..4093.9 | 14.8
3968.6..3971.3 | 4.77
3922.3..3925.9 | 8.2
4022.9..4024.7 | 14.5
